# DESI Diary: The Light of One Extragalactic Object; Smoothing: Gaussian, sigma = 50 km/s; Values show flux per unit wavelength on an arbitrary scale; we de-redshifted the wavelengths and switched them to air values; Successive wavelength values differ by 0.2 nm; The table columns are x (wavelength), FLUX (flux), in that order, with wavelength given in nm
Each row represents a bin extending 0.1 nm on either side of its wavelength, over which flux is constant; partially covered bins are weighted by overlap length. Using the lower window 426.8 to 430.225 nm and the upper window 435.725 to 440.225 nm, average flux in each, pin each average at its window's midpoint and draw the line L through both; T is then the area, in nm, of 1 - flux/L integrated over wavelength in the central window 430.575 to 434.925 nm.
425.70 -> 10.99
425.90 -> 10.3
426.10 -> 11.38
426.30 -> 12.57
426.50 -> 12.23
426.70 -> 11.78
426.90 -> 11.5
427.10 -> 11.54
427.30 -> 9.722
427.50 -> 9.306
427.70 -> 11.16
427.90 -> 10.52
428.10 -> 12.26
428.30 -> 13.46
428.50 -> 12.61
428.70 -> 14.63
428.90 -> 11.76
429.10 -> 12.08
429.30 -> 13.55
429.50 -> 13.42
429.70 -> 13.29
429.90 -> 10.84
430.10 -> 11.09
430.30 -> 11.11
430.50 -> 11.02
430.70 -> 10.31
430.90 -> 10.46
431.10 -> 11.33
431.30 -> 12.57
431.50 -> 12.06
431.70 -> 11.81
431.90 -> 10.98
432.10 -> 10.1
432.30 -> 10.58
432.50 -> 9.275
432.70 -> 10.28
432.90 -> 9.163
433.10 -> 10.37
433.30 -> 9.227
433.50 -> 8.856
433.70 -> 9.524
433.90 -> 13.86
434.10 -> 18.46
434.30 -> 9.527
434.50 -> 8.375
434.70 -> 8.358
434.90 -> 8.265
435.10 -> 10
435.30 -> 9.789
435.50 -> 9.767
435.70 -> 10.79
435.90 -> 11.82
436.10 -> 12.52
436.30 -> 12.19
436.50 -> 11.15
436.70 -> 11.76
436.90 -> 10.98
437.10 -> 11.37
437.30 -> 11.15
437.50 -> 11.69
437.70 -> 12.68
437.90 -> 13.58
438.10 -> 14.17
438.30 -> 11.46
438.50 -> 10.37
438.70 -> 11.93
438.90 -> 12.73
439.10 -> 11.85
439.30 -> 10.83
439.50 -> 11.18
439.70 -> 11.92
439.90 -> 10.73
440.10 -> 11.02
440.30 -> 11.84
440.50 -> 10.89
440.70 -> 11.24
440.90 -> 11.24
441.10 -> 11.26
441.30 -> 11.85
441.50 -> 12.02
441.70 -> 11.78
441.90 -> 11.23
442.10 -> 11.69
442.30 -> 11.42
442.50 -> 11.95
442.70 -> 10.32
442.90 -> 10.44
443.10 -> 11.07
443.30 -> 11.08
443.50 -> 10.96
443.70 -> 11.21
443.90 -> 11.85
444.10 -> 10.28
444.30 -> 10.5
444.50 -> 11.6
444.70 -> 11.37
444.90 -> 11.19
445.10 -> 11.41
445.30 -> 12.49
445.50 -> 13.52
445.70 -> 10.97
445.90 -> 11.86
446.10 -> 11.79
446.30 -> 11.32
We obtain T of 0.43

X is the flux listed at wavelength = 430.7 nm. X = 10.31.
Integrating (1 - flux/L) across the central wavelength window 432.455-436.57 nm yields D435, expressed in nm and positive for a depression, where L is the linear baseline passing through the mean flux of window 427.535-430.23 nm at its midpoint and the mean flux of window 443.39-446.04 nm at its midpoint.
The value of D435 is 0.49 nm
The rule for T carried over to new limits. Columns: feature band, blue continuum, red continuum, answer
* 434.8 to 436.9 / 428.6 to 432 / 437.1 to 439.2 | 0.217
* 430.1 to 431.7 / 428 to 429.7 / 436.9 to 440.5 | 0.181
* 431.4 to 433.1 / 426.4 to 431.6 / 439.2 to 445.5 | 0.165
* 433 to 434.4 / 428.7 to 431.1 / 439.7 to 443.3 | 0.030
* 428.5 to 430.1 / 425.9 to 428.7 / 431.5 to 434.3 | -0.183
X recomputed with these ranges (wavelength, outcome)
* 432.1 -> 10.1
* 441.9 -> 11.23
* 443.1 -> 11.07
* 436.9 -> 10.98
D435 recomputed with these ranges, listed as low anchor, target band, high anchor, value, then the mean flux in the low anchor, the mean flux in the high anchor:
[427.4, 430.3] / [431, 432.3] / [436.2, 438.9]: 0.07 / 12.1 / 11.9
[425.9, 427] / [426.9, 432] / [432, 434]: -0.33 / 11.7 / 10.1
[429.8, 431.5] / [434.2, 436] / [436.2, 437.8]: 0.29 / 11.1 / 11.6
